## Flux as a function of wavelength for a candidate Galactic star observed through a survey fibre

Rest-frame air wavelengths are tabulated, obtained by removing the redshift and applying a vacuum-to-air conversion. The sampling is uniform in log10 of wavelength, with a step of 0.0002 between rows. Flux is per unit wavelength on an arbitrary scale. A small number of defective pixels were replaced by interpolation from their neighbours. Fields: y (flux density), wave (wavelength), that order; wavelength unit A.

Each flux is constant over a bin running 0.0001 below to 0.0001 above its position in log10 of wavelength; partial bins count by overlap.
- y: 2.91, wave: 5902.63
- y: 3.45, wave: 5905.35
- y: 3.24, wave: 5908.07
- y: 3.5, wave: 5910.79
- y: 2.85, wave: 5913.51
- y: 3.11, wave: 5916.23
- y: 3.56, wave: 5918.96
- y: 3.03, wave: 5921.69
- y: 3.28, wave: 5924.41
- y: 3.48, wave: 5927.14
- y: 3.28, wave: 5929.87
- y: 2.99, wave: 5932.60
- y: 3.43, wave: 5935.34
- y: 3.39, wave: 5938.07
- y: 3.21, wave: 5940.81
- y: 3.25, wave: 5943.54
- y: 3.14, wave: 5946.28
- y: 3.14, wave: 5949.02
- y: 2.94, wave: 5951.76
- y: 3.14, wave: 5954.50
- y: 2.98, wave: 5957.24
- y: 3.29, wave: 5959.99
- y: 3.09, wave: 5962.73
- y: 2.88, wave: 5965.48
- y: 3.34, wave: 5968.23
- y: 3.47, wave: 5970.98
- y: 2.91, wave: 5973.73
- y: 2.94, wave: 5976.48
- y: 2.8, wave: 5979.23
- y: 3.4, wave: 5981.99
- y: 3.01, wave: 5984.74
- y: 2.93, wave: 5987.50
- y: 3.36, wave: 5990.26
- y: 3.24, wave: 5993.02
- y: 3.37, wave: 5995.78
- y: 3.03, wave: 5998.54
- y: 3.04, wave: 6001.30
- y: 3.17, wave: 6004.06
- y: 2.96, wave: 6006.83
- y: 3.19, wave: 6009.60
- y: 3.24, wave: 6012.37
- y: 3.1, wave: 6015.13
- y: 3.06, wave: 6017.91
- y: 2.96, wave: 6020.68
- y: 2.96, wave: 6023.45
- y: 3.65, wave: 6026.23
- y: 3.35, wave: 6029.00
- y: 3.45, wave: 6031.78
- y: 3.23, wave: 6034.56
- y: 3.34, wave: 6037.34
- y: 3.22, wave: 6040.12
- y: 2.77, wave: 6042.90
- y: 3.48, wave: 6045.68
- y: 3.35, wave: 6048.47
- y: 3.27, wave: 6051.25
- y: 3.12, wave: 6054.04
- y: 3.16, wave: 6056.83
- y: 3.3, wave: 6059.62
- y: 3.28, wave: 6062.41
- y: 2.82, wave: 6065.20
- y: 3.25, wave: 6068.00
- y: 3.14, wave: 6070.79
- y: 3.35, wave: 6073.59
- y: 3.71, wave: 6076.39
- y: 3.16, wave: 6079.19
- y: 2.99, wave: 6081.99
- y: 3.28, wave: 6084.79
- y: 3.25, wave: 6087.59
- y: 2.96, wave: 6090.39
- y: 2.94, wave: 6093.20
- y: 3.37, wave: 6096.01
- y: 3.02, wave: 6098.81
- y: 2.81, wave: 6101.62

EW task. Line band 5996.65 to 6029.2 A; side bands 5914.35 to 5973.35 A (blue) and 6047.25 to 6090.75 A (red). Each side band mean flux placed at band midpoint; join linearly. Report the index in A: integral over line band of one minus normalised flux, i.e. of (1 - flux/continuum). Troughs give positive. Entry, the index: 0.7 A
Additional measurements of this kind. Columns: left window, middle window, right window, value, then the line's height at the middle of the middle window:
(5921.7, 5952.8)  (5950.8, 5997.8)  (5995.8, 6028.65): 0.88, 3.18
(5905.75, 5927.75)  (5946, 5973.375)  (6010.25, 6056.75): 0.94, 3.24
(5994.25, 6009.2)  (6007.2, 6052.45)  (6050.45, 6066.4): -1.16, 3.14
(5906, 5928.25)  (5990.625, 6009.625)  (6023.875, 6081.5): 0.64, 3.26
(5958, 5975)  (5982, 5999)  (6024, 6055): 0.09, 3.2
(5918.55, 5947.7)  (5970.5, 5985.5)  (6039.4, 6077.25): 0.84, 3.25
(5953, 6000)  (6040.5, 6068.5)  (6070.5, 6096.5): 0.09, 3.19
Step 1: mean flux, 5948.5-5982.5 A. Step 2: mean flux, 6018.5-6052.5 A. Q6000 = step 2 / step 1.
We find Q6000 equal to 1.05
